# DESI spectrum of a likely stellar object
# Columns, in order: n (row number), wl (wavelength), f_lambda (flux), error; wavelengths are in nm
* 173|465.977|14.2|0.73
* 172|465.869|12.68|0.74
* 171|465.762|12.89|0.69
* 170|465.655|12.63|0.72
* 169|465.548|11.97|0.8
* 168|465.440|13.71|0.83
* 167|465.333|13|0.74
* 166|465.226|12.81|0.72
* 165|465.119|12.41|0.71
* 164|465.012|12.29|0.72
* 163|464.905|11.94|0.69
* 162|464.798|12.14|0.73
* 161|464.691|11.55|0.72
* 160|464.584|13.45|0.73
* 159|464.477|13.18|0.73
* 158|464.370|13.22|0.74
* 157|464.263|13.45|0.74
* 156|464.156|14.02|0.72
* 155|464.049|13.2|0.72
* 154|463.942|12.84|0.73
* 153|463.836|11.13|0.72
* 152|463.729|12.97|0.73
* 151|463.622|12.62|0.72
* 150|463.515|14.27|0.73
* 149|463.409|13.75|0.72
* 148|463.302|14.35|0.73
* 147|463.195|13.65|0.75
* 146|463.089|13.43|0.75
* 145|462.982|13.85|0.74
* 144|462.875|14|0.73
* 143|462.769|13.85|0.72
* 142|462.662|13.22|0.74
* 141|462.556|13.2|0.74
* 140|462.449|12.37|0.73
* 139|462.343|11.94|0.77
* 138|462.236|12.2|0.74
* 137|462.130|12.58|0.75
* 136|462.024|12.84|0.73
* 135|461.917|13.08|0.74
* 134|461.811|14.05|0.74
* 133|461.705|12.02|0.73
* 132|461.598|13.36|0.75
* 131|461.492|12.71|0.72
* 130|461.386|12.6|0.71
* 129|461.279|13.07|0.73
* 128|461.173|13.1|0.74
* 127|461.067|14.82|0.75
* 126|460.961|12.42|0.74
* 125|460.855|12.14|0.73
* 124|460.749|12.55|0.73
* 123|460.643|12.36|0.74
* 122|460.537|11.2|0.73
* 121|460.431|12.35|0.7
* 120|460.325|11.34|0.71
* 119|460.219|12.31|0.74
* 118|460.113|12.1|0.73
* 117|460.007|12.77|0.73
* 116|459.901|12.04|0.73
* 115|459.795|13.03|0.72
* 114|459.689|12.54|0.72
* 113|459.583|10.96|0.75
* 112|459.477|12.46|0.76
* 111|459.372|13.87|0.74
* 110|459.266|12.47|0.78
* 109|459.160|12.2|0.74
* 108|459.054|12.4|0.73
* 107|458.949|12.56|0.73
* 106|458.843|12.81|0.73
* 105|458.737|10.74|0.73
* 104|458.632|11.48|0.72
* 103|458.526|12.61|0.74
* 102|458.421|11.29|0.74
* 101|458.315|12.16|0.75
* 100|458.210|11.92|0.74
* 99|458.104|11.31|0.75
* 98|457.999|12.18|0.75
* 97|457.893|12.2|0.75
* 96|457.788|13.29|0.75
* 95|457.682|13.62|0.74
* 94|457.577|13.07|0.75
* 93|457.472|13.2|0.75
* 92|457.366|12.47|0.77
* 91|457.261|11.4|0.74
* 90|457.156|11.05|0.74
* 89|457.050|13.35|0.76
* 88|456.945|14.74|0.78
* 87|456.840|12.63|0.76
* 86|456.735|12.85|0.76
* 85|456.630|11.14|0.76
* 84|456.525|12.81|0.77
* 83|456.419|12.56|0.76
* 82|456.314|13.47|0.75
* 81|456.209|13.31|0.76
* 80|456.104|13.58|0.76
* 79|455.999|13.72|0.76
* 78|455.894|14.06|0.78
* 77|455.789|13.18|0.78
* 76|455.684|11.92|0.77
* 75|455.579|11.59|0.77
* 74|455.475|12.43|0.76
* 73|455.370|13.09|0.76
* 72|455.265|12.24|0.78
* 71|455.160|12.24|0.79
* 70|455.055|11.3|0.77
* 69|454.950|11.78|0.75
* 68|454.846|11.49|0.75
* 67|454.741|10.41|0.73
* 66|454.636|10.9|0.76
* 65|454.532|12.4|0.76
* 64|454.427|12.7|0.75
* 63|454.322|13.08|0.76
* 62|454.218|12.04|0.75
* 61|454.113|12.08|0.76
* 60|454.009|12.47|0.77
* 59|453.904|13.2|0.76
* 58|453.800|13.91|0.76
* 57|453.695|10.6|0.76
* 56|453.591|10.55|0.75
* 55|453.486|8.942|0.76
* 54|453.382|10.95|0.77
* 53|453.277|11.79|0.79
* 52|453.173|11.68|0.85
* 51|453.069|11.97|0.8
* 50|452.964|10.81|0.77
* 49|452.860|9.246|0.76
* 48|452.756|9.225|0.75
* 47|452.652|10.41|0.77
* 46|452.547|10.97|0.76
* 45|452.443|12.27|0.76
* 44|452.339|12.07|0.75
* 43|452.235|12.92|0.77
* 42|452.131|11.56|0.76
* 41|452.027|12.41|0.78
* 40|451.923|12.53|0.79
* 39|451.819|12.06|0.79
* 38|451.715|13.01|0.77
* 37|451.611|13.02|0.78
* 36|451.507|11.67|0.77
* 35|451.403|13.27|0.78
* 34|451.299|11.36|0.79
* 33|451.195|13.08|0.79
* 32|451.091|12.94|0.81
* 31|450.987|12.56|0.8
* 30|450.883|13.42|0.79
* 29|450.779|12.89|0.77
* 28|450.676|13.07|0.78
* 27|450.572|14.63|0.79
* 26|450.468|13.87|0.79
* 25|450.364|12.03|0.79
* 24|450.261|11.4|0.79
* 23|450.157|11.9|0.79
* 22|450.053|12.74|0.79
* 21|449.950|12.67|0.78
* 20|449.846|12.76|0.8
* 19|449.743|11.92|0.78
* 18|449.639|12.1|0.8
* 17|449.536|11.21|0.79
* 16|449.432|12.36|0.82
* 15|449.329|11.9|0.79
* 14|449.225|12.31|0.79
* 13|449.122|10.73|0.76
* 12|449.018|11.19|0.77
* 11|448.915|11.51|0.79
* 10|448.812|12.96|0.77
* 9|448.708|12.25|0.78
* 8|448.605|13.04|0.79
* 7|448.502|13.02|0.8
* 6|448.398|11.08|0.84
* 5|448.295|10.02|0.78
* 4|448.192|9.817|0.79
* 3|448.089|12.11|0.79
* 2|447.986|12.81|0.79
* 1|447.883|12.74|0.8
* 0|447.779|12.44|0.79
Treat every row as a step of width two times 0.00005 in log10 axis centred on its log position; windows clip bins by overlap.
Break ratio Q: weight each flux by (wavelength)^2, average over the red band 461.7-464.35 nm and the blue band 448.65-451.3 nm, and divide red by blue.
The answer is 1.13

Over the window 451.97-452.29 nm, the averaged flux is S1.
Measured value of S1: 12.3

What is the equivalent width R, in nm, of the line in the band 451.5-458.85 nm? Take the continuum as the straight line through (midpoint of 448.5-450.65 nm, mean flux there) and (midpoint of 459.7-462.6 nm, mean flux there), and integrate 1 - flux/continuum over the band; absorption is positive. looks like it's 0.20 nm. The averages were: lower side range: 12.3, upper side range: 12.6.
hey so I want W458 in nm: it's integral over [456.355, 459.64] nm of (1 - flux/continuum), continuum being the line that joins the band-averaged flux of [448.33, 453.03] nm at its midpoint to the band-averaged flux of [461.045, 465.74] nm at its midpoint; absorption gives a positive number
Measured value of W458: 0.06 nm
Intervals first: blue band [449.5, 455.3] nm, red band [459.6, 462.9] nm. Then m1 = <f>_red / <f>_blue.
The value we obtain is 1.06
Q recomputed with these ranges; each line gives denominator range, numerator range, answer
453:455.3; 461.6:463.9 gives 1.16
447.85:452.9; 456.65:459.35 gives 1.06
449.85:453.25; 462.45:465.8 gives 1.13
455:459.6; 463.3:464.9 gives 1.07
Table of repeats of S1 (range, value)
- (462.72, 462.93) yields 13.9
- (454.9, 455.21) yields 11.8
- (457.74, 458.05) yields 12.5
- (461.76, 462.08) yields 13.3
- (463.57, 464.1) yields 12.6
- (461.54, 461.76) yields 12.7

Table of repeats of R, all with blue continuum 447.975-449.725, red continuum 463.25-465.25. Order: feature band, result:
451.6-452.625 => -0.016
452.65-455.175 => 0.144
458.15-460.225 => 0.052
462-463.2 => -0.026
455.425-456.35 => -0.055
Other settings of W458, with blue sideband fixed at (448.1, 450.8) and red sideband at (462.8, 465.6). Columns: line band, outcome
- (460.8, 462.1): -0.01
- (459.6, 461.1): 0.05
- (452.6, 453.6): 0.15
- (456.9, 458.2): 0.00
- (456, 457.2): -0.03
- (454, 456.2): 0.03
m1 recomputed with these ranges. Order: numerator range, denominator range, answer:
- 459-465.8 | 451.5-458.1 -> 1.05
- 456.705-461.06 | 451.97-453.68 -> 1.11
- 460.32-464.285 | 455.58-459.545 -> 1.03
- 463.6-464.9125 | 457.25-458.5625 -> 1.03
